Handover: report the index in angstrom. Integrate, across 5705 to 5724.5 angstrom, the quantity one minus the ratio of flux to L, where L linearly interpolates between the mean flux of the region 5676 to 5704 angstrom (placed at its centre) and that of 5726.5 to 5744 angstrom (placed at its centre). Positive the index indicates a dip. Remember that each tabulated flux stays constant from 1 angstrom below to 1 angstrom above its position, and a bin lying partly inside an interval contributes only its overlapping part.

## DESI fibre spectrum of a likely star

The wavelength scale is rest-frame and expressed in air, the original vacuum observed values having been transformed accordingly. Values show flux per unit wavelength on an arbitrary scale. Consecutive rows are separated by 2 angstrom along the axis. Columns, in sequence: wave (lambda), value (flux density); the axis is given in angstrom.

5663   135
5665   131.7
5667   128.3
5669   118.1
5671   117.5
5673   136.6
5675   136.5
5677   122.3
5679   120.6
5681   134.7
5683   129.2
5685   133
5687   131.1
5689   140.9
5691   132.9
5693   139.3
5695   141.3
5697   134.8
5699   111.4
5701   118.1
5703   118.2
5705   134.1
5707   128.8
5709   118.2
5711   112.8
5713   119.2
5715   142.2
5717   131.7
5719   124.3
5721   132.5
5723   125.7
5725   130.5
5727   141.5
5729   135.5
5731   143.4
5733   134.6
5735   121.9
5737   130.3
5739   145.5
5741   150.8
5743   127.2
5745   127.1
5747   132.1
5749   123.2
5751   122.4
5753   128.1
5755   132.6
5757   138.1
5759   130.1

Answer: 1.0 angstrom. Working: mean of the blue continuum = 129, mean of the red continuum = 137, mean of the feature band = 127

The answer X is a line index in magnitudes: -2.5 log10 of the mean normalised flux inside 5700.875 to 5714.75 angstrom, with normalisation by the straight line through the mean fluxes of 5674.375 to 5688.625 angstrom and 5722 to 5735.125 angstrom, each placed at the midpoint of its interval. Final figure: 0.08 mag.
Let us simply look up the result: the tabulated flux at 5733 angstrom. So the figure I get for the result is 134.6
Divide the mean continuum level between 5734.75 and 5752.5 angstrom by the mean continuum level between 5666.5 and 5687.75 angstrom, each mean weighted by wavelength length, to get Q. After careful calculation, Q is 1.0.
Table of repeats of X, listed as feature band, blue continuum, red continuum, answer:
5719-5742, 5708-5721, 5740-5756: -0.06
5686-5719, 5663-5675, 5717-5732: 0.02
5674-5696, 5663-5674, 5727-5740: -0.03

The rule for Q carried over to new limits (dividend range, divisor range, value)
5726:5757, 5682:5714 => 1.04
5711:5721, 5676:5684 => 1.01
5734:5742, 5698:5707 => 1.13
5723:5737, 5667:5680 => 1.06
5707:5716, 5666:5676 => 0.97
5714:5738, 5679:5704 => 1.02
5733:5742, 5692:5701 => 1.05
